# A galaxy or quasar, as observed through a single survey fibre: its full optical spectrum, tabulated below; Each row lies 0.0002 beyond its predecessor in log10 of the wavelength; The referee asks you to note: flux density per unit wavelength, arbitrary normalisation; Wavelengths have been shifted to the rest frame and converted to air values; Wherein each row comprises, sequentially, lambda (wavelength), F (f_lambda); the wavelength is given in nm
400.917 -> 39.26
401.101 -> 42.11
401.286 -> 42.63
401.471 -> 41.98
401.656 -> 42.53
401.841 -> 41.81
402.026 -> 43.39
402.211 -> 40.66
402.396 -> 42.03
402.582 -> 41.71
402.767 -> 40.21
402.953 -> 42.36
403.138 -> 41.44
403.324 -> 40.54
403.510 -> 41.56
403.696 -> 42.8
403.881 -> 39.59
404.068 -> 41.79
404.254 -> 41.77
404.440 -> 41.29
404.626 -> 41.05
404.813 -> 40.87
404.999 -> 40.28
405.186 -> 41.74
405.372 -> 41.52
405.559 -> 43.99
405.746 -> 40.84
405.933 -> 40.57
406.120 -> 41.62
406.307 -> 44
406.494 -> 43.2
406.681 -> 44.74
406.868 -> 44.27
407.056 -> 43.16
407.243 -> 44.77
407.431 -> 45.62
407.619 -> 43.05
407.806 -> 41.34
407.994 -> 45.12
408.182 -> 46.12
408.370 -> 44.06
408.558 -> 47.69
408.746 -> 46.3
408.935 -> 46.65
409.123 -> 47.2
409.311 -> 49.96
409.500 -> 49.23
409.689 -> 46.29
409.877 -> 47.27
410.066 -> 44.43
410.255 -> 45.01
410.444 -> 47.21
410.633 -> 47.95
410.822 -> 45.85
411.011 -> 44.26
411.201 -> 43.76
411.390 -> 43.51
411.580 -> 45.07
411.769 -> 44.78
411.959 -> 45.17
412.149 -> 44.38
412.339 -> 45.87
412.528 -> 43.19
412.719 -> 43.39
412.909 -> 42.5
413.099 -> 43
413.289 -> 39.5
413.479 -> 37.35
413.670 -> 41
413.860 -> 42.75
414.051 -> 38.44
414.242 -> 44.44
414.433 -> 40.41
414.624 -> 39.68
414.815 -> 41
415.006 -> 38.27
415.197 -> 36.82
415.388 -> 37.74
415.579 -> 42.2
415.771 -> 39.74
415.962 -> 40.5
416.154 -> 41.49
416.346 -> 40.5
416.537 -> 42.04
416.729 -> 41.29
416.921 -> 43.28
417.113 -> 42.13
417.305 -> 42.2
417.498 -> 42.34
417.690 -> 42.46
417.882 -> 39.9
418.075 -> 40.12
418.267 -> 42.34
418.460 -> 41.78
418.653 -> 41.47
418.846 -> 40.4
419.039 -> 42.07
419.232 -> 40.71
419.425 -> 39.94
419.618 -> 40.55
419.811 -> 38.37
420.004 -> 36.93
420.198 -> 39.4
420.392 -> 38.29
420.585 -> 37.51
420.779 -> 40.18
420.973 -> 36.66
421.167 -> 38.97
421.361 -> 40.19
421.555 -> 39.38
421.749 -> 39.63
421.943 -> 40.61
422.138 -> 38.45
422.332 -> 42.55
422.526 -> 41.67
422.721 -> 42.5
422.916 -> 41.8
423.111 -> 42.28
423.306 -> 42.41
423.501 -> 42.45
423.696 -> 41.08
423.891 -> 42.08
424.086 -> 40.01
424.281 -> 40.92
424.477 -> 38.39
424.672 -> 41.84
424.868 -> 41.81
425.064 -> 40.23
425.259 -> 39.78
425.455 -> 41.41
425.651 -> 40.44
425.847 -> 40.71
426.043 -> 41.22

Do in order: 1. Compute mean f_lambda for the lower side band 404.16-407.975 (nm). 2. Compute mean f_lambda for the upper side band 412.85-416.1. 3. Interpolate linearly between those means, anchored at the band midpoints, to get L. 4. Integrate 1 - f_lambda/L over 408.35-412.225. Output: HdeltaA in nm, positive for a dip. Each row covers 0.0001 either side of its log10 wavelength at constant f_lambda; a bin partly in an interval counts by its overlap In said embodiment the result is -0.43 nm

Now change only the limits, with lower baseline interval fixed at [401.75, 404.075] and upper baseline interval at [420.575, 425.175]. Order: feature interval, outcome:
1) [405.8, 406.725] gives -0.03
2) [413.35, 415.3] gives 0.05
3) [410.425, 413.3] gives -0.23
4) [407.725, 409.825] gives -0.26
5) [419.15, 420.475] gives 0.05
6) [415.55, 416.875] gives -0.01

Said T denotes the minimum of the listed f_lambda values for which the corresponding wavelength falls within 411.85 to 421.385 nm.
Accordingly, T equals 36.66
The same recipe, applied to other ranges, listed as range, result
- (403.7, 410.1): 39.59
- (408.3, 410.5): 44.06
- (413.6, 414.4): 38.44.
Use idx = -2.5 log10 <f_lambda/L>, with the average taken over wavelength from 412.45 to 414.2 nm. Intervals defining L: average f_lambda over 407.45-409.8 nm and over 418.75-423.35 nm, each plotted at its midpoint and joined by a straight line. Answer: 0.06 mag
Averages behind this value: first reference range 46.1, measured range 41.3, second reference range 40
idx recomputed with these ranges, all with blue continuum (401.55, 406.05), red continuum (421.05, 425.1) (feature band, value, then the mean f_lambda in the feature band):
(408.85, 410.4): -0.140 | 47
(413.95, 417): 0.018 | 40.5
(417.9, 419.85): 0.006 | 40.8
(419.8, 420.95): 0.073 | 38.3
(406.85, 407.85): -0.060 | 43.8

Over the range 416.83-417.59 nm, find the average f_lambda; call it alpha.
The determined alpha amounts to 42.4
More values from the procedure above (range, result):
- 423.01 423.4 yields 42.3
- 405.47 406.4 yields 42.2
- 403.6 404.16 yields 41.4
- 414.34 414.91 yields 40.4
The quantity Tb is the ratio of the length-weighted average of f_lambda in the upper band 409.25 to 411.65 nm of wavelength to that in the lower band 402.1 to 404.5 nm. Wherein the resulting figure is 1.11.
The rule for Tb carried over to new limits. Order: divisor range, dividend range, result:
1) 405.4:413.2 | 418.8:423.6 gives 0.90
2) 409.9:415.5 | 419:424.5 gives 0.94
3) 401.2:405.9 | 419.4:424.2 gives 0.97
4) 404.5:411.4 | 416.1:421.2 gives 0.91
